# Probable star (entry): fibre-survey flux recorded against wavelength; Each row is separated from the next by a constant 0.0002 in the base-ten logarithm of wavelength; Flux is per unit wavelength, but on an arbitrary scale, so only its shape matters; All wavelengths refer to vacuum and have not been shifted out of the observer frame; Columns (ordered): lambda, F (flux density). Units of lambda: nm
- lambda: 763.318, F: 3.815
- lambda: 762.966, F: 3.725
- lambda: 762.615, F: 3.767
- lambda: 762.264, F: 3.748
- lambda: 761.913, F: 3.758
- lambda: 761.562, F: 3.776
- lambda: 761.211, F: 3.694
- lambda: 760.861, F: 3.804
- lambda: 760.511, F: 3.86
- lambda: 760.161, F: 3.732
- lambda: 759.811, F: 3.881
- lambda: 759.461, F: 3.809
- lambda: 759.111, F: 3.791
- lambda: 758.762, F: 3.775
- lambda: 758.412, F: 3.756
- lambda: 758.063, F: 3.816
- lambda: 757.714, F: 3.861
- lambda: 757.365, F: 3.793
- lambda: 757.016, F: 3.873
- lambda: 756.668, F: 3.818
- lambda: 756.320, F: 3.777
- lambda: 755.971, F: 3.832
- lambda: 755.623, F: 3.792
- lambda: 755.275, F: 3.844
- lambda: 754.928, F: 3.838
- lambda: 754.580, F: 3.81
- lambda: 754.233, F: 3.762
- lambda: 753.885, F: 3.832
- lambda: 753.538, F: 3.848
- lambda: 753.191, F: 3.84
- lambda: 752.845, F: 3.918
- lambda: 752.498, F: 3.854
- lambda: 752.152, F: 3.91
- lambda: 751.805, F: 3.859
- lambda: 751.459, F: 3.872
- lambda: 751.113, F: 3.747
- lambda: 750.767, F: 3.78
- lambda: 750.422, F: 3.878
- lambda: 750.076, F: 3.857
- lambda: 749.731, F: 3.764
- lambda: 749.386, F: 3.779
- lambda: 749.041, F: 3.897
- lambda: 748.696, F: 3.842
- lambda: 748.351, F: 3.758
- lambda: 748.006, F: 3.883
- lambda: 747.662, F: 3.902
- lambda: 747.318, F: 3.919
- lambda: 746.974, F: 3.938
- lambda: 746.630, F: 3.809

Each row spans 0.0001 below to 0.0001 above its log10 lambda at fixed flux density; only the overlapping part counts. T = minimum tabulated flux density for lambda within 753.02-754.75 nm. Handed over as 3.762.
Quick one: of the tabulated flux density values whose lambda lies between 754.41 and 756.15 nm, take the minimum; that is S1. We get 3.792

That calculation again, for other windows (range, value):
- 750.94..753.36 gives 3.747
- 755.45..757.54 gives 3.777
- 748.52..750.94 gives 3.764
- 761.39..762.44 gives 3.748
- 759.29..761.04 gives 3.732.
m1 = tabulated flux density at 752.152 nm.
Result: 3.91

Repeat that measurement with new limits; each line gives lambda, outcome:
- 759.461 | 3.809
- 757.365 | 3.793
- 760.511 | 3.86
